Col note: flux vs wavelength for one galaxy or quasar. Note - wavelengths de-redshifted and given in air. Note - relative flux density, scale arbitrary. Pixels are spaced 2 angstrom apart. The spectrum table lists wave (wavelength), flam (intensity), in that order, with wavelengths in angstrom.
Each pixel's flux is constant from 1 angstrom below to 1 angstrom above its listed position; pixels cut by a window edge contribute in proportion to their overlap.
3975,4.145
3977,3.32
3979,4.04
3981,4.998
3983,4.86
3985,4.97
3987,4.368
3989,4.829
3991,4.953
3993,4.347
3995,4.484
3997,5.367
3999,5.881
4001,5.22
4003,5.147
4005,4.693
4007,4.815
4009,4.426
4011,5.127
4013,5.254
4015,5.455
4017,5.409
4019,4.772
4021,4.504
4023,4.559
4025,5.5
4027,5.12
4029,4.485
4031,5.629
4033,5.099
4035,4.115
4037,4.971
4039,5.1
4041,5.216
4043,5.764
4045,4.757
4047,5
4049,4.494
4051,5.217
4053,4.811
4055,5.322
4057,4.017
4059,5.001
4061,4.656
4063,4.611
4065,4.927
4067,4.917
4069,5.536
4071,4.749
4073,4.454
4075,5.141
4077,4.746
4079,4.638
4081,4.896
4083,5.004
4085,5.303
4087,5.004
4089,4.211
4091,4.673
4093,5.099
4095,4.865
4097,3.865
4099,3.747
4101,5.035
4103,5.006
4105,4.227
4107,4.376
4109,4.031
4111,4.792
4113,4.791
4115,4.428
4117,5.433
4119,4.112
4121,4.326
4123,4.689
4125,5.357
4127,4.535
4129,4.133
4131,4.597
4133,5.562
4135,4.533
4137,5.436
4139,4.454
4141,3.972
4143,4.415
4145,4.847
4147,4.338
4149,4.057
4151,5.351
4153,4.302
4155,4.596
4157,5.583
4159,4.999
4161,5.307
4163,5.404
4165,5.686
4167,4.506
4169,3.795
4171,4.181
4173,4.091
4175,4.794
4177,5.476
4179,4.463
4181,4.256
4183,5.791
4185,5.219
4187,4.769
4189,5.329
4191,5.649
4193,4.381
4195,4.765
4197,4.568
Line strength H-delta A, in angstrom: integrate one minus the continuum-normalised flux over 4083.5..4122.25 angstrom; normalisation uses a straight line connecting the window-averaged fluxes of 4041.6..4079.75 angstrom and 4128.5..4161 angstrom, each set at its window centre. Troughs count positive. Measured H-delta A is 1.7 angstrom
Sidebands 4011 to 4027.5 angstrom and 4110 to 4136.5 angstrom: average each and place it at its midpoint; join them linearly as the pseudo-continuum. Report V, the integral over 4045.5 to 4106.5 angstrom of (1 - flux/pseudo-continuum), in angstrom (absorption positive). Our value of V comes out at 1.46 angstrom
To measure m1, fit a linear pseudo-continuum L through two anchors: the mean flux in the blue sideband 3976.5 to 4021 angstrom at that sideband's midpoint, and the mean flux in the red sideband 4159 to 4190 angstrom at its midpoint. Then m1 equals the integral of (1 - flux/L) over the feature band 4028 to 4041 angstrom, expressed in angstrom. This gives -0.16 angstrom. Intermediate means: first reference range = 4.86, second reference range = 4.88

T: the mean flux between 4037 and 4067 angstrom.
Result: 4.92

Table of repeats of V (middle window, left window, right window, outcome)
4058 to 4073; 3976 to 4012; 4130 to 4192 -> -0.3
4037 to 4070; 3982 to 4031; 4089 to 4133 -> -1.2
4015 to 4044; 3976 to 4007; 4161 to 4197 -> -1.5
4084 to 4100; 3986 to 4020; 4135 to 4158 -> 0.6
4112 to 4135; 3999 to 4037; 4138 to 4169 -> 0.4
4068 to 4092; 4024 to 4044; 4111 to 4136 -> 0.2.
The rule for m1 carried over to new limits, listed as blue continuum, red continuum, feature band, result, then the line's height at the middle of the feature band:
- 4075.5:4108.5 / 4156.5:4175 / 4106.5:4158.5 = 1.0 angstrom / 4.75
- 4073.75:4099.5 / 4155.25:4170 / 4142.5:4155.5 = 1.1 angstrom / 4.96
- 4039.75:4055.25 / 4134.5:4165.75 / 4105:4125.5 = 1.3 angstrom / 4.91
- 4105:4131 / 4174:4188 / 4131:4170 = -0.1 angstrom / 4.77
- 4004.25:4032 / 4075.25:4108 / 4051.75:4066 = 0.1 angstrom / 4.82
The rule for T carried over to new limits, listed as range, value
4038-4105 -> 4.83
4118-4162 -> 4.7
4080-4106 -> 4.69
